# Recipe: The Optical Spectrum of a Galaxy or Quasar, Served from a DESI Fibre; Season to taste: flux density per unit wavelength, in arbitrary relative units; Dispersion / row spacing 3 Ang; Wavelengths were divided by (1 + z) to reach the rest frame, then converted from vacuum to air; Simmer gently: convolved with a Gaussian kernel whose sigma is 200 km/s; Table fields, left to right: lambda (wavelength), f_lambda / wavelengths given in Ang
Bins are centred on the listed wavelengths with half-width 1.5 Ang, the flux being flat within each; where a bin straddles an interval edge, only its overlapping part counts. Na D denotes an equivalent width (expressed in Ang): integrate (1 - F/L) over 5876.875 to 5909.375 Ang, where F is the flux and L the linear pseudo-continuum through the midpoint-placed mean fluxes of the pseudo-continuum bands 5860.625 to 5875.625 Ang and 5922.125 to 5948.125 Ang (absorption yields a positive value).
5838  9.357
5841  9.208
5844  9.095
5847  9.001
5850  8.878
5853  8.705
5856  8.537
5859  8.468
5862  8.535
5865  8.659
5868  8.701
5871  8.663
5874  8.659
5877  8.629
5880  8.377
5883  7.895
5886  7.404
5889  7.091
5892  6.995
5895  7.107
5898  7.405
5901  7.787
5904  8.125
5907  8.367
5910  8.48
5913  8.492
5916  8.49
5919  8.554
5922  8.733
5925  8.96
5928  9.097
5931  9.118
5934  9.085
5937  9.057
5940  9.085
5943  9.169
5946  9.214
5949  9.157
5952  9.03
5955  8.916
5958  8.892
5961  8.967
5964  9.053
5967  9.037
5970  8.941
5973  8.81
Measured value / 3.99 Ang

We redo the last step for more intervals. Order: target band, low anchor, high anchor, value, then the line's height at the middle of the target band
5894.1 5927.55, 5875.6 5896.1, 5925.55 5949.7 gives 0.36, 8.36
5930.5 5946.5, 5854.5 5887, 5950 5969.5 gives -0.48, 8.85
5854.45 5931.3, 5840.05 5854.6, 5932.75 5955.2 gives 6.47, 9.03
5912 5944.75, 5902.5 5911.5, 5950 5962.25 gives -1.15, 8.6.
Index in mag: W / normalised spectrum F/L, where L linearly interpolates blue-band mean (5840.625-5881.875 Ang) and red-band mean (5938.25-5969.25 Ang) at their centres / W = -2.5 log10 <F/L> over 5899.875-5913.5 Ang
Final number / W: 0.08 mag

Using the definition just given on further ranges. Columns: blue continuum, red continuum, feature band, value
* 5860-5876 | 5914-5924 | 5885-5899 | 0.20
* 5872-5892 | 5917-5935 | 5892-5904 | 0.12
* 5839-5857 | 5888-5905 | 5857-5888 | -0.03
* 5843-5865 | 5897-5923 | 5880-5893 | 0.14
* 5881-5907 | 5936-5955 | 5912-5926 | -0.04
